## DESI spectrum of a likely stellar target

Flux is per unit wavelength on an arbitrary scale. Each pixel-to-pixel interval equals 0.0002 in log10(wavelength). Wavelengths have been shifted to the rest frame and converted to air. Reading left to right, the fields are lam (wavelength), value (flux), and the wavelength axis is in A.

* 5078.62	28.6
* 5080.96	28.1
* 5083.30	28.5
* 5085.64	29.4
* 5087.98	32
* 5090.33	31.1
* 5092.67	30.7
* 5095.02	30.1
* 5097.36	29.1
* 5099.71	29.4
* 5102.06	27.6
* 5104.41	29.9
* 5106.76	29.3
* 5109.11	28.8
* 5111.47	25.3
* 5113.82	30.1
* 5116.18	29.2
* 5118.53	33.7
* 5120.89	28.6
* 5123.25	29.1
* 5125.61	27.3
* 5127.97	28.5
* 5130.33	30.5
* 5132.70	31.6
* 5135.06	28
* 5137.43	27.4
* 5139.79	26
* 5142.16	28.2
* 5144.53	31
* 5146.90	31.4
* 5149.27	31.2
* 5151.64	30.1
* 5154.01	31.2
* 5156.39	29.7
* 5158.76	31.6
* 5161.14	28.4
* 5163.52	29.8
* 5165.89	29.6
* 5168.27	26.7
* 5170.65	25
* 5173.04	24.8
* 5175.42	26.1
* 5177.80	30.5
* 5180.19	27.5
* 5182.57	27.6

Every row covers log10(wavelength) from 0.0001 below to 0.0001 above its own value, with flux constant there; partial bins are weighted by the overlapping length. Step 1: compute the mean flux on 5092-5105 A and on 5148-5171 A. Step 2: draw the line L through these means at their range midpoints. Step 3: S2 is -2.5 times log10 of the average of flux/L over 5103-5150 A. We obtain 0.008 mag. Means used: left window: 29.4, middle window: 29.2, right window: 29.5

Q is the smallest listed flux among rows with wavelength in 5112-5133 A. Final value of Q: 27.3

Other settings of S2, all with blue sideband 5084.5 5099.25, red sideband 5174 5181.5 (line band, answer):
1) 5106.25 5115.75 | 0.054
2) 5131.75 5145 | 0.020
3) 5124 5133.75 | -0.004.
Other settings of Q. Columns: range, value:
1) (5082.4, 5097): 28.5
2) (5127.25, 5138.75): 27.4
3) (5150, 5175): 24.8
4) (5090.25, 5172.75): 25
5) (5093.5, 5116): 25.3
